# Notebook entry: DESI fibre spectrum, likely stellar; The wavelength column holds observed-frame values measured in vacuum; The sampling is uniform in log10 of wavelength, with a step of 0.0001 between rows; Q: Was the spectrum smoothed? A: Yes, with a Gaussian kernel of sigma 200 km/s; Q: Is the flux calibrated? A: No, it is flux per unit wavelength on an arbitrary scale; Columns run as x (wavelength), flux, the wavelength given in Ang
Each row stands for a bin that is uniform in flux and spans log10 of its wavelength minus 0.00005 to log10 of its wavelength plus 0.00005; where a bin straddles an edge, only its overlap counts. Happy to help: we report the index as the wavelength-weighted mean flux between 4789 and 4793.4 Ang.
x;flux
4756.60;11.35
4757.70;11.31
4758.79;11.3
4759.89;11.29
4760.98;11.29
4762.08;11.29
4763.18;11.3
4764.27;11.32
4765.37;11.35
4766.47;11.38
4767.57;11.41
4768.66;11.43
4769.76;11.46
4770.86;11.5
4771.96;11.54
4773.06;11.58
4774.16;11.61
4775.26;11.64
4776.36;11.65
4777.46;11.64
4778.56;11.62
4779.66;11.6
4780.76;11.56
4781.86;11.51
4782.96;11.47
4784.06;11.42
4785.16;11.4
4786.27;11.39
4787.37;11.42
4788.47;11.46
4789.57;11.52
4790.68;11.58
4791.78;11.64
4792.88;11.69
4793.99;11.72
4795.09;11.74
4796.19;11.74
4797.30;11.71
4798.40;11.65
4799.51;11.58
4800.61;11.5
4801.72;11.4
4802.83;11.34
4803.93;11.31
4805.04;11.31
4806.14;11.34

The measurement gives 11.6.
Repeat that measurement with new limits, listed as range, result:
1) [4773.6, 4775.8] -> 11.6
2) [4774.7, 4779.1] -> 11.6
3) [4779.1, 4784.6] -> 11.5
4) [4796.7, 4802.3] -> 11.5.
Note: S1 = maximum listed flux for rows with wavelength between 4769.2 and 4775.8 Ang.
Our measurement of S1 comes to 11.64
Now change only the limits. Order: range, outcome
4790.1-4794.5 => 11.72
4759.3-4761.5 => 11.29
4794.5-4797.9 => 11.74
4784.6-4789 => 11.46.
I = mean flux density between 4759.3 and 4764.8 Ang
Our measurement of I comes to 11.3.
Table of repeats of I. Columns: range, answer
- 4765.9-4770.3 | 11.4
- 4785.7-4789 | 11.4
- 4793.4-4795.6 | 11.7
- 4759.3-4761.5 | 11.3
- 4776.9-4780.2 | 11.6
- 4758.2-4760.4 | 11.3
